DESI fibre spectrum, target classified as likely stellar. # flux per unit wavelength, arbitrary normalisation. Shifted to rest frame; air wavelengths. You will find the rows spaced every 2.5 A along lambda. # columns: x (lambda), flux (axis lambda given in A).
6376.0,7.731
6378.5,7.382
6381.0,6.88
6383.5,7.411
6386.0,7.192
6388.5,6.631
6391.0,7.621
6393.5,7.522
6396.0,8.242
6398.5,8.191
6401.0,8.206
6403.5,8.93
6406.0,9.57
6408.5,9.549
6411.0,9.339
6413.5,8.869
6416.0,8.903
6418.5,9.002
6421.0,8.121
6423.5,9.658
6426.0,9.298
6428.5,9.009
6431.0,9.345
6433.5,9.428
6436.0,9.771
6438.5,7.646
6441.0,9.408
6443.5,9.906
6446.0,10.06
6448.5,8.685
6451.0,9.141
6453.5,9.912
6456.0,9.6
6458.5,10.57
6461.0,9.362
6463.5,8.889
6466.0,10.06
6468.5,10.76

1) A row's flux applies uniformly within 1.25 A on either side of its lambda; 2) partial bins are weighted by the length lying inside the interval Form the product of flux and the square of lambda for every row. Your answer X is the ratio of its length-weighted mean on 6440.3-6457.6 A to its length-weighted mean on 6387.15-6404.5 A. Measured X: 1.2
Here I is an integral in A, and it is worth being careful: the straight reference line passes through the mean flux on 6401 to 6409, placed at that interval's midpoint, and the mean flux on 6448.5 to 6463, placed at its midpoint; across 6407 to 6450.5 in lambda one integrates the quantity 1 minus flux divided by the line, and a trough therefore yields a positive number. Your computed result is 0.82 A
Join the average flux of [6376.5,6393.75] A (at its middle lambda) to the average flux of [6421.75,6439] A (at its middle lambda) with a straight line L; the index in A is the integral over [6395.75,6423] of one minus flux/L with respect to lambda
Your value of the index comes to -1.9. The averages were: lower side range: 7.24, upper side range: 9.2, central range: 8.86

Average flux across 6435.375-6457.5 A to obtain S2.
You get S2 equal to 9.35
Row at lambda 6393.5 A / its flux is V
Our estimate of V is 7.522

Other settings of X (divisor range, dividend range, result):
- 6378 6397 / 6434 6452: 1.28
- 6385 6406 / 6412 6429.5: 1.14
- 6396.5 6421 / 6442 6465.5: 1.09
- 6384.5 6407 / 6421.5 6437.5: 1.18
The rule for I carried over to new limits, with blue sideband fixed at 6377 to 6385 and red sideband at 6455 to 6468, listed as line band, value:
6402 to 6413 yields -1.7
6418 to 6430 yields -0.6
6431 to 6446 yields -0.4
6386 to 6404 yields -0.3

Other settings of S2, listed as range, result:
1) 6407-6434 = 9.13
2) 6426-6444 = 9.19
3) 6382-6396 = 7.35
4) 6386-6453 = 8.83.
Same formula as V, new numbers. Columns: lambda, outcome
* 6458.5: 10.57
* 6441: 9.408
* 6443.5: 9.906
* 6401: 8.206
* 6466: 10.06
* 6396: 8.242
